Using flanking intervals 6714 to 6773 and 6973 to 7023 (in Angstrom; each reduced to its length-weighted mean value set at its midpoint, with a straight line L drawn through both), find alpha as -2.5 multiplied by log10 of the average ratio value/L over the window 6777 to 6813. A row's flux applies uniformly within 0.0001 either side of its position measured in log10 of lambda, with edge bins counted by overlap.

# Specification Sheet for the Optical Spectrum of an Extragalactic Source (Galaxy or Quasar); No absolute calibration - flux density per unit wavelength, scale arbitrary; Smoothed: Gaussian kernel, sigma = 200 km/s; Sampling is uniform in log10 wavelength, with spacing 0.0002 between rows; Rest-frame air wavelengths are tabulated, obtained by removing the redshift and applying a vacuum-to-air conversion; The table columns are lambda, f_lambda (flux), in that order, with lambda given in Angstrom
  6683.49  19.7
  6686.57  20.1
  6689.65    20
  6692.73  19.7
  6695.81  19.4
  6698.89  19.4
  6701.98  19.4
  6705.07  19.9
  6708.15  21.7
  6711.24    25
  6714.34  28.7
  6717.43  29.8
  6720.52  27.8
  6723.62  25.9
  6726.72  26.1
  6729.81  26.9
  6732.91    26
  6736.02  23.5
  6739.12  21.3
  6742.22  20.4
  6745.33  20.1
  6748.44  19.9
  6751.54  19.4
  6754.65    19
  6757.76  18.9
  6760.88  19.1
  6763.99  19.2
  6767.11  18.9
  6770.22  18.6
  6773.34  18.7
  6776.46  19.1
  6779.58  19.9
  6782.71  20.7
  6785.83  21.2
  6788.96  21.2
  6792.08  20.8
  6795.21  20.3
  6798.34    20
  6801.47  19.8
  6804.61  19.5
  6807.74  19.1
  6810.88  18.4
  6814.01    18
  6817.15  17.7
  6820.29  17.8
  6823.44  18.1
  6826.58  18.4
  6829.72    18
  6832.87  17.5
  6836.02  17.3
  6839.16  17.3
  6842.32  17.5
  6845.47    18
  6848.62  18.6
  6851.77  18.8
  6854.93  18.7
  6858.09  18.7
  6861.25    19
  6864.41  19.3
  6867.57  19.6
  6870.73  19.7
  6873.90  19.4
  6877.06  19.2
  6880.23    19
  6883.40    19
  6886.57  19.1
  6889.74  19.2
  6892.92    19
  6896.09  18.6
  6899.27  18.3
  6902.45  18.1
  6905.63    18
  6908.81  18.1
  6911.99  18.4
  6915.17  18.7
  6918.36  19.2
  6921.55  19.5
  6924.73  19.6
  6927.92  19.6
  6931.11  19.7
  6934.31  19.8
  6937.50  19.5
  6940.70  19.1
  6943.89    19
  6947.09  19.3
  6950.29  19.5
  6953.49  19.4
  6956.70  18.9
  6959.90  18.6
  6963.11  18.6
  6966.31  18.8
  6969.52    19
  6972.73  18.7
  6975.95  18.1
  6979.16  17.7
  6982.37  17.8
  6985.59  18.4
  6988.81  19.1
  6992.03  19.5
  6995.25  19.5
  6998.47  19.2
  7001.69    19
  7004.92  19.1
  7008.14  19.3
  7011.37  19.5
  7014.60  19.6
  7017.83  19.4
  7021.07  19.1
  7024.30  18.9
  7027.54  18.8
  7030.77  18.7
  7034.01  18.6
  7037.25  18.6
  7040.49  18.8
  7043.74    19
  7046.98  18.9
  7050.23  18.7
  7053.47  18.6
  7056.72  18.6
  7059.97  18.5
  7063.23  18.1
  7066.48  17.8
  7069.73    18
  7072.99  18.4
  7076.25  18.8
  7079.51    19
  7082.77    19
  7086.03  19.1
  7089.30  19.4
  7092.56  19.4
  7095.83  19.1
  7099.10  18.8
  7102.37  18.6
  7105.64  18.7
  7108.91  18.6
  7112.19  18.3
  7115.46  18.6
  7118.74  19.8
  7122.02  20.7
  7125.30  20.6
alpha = 0.087 mag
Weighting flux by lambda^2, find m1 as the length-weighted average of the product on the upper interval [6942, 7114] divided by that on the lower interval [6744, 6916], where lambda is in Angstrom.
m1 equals 1.05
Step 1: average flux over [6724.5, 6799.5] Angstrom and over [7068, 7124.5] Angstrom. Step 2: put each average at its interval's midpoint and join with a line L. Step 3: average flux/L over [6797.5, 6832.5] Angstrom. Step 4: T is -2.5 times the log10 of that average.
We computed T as 0.11 mag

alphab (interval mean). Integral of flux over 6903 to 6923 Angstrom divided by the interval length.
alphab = 18.6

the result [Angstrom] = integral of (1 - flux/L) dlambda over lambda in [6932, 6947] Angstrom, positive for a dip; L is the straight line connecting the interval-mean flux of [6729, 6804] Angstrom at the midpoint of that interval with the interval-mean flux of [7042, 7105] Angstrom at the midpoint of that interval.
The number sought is 0.09 Angstrom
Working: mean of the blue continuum 20.5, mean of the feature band 19.4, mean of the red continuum 18.7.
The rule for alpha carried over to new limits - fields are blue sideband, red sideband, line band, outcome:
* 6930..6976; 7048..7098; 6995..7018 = -0.02 mag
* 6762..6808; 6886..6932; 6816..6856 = 0.08 mag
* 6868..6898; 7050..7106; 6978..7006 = 0.00 mag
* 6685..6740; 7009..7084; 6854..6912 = 0.12 mag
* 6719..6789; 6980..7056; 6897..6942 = 0.05 mag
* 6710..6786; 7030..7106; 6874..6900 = 0.09 mag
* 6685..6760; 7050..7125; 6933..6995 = 0.06 mag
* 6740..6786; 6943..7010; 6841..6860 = 0.05 mag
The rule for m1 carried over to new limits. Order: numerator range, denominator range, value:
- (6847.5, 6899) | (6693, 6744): 0.84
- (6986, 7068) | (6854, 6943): 1.03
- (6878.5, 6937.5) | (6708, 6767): 0.87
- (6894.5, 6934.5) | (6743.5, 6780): 1.03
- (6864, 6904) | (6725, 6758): 0.90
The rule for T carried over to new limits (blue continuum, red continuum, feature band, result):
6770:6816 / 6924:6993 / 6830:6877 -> 0.05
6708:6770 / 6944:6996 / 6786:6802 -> 0.07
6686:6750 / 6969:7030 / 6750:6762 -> 0.17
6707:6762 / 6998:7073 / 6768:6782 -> 0.19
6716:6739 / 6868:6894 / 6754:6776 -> 0.28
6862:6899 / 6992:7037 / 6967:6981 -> 0.04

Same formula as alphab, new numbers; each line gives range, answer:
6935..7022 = 19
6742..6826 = 19.4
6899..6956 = 19.1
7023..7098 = 18.7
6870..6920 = 18.8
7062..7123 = 18.8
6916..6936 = 19.5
